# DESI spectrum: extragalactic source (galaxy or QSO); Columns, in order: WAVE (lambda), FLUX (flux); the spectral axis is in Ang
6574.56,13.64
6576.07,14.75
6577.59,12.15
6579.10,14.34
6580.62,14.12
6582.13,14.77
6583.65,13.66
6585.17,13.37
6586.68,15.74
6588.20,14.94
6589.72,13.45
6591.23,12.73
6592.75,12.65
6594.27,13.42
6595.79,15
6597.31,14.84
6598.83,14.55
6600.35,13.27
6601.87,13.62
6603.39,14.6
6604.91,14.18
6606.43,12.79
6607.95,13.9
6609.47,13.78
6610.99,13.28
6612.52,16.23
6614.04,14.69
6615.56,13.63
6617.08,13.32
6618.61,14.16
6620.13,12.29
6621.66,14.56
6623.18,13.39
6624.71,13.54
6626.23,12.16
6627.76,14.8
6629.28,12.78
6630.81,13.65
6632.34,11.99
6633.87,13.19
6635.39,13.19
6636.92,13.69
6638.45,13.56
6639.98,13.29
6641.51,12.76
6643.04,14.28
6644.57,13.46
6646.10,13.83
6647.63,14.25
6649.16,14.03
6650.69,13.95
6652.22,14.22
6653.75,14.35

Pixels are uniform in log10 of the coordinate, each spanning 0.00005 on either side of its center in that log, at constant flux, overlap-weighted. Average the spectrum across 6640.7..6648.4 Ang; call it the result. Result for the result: 13.7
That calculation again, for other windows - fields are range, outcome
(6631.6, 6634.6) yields 12.6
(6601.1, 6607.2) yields 13.8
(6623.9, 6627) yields 12.8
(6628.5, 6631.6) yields 13.2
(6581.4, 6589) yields 14.5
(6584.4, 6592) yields 14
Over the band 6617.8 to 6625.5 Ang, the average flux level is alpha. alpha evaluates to 13.6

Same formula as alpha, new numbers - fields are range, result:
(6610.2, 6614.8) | 14.7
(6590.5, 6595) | 12.9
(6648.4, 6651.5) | 14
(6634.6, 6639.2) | 13.5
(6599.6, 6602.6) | 13.4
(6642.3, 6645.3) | 13.9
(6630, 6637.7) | 13.1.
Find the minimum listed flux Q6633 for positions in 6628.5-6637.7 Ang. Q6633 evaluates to 11.99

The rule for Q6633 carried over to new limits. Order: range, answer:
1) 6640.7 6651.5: 12.76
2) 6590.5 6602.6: 12.65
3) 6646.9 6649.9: 14.03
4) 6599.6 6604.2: 13.27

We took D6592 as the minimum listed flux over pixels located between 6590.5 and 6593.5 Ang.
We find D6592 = 12.65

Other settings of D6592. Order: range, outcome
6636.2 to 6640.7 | 13.29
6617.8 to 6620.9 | 12.29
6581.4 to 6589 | 13.37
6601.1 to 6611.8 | 12.79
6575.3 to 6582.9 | 12.15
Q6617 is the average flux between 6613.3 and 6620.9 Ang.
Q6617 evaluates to 13.6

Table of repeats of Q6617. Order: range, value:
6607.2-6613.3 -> 14.3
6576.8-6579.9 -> 13.2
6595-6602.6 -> 14.2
